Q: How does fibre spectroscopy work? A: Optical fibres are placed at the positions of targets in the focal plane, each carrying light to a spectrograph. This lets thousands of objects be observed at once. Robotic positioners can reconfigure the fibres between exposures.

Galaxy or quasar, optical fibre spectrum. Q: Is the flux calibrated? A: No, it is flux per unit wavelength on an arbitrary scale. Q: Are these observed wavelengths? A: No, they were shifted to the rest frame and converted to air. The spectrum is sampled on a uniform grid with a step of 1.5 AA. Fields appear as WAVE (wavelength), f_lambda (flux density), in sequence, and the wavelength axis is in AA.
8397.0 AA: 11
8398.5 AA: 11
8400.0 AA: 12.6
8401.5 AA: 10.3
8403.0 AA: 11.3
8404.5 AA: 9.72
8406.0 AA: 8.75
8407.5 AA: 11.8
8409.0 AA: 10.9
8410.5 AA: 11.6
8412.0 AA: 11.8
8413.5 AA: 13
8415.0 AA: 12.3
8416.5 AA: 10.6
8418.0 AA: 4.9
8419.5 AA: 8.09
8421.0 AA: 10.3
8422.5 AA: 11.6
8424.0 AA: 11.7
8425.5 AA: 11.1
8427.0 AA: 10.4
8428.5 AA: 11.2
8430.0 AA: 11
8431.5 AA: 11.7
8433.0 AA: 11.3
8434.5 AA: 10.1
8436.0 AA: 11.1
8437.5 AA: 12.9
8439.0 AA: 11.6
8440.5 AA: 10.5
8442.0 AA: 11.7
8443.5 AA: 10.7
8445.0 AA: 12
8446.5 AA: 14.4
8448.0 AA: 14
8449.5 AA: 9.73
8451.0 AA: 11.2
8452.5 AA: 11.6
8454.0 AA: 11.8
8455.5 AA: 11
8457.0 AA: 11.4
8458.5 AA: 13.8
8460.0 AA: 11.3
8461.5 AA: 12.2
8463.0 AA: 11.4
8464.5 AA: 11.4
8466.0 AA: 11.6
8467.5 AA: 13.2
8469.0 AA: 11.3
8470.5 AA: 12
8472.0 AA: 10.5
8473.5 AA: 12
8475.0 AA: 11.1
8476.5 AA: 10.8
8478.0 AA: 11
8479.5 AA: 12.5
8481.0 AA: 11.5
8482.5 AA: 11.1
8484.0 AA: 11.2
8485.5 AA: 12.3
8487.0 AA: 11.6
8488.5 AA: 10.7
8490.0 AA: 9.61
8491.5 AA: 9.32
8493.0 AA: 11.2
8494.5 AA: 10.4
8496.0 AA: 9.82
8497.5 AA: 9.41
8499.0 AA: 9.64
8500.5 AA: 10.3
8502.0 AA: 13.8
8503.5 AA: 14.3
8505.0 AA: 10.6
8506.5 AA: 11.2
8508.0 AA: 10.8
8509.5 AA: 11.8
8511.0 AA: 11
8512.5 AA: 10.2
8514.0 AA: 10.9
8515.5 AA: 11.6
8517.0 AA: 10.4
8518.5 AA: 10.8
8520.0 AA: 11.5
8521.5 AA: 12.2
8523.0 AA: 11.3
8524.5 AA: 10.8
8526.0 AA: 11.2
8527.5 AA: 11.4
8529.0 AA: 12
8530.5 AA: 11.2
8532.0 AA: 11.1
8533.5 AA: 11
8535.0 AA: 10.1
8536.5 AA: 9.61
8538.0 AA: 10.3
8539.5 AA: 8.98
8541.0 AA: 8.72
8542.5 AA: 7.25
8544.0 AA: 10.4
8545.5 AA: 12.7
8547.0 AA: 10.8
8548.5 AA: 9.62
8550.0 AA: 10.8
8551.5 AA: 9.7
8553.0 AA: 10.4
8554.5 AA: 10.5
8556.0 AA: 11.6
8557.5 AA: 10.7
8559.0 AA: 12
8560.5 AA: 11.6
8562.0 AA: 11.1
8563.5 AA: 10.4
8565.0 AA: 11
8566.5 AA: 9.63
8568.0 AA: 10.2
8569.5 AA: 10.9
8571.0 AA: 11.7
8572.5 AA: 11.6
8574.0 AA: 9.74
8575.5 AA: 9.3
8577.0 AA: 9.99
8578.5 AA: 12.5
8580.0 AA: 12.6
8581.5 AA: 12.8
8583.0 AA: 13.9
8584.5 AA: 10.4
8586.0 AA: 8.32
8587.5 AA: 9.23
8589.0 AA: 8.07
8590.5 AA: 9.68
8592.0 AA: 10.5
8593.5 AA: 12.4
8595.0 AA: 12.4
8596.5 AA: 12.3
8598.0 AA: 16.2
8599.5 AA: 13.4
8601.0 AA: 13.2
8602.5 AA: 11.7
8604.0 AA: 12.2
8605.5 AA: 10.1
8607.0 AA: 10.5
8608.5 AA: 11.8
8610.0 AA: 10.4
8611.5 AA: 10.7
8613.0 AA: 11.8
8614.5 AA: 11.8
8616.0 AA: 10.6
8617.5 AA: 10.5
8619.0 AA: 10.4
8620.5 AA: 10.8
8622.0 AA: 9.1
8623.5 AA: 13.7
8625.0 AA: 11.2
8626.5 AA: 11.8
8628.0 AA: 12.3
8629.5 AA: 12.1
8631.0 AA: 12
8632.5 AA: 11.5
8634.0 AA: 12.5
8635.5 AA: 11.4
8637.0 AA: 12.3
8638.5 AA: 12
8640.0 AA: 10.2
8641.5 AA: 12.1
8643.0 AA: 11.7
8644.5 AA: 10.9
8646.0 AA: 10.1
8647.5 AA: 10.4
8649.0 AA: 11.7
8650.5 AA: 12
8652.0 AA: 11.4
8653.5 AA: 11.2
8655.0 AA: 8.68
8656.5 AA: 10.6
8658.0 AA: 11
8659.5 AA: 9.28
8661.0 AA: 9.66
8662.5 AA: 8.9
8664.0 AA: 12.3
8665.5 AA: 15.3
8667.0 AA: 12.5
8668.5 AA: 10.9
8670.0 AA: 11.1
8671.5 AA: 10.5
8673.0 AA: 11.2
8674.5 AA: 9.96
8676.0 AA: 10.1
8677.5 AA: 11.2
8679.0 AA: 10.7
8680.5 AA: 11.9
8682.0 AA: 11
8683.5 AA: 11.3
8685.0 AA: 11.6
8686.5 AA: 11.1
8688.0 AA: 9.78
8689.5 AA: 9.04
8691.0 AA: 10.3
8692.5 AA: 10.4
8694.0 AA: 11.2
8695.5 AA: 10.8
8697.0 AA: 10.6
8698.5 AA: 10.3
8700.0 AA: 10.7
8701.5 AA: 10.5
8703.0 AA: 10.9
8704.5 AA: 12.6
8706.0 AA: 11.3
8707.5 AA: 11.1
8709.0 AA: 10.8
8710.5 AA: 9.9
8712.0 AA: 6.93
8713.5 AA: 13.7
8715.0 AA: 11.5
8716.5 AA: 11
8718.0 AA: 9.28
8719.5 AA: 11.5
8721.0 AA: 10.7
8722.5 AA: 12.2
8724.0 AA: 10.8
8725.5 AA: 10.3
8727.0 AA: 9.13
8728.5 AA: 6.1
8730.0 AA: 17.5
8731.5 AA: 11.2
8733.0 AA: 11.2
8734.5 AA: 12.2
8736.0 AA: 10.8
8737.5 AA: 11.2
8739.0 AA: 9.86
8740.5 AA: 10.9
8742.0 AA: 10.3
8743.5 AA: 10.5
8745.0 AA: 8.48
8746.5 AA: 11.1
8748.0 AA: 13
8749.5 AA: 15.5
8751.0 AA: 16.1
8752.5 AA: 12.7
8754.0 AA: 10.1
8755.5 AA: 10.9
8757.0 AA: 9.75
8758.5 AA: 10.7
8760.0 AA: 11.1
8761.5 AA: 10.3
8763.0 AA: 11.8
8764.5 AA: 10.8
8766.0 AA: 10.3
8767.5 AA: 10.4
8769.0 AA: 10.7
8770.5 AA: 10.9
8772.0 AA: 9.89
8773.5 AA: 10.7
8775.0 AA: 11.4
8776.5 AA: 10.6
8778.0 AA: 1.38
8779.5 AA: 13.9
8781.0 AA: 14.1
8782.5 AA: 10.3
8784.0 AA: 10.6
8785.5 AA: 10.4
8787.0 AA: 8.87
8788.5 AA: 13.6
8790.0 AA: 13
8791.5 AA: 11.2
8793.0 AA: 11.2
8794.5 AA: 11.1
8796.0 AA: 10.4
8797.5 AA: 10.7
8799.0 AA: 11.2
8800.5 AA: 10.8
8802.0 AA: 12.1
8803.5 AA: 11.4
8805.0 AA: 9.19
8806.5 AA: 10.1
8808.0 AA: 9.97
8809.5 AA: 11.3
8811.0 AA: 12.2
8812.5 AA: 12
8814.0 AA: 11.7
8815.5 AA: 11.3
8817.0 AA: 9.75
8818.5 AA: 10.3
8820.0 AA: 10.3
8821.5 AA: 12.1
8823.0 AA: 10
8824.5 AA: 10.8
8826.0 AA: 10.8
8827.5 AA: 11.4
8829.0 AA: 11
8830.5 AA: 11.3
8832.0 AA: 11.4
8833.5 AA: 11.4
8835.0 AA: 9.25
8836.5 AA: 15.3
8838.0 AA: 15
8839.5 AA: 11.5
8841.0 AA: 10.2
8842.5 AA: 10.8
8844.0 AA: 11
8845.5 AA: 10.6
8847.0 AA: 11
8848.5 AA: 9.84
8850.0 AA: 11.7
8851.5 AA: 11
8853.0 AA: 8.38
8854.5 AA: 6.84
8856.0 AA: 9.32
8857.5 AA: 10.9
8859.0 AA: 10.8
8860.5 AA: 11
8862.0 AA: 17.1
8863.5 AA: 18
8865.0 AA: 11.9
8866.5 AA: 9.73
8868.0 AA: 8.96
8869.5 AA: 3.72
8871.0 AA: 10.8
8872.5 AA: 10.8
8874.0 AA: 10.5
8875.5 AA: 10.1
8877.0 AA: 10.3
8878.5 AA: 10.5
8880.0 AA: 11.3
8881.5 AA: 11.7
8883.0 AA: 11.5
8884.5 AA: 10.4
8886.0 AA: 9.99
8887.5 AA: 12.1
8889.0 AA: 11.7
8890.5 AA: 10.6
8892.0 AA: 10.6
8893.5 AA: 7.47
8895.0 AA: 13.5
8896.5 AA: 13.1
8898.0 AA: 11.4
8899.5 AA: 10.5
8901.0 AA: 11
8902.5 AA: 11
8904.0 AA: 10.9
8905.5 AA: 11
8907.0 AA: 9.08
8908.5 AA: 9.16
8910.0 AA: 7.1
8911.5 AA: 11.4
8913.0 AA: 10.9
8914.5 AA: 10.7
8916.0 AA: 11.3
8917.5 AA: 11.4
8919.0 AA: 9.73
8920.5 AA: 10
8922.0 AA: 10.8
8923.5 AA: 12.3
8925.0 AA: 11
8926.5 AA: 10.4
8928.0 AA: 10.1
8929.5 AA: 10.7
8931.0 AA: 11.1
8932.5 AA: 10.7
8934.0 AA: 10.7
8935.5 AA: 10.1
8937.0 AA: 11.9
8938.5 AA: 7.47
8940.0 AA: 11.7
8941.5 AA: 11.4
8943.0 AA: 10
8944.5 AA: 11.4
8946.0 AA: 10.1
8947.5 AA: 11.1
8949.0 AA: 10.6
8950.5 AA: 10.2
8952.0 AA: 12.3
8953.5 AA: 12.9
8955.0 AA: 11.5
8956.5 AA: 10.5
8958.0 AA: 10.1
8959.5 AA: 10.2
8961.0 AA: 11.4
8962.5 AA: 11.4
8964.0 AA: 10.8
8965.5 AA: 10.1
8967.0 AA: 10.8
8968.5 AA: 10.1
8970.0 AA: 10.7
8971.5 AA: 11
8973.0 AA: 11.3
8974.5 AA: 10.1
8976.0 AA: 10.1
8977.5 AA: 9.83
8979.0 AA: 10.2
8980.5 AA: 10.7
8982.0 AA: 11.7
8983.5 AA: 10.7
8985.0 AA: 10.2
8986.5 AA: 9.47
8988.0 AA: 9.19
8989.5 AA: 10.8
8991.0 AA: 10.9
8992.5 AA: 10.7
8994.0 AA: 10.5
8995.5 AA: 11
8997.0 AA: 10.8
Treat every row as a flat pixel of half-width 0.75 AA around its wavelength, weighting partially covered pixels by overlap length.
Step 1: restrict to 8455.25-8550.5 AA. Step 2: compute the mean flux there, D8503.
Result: 11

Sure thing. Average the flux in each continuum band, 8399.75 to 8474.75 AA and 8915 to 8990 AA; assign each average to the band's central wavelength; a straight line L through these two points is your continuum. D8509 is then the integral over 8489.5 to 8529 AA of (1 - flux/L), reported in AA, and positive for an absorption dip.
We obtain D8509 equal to 0.7 AA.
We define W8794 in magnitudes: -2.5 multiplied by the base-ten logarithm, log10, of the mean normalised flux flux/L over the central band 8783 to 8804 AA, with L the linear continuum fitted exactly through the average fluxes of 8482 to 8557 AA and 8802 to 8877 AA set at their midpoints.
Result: -0.025 mag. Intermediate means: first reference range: 10.8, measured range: 11.2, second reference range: 10.9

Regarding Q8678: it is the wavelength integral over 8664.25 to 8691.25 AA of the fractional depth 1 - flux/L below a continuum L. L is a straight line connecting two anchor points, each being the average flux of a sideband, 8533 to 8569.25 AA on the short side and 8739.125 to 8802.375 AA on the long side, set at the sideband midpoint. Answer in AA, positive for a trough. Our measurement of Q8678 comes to -0.9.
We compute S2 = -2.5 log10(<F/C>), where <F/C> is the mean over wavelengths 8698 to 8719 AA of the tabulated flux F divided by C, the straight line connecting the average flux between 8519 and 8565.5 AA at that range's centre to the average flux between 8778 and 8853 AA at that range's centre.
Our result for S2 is 0.02 mag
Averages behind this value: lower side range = 10.7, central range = 10.8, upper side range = 11.1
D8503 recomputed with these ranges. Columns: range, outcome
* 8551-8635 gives 11.2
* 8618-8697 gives 11.1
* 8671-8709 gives 10.8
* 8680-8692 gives 10.7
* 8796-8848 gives 11.1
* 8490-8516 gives 10.9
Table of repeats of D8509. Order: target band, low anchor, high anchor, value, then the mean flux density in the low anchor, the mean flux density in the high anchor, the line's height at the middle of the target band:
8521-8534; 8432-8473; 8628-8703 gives 0.1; 11.7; 11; 11.5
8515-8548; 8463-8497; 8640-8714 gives 1.2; 11.2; 10.9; 11.1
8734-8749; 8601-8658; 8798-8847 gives 0.4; 11.3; 11.2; 11.2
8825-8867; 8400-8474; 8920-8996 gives -2.2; 11.3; 10.7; 10.8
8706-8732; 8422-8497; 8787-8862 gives 0.8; 11.4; 11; 11.2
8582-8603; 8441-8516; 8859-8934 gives -0.6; 11.4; 10.8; 11.2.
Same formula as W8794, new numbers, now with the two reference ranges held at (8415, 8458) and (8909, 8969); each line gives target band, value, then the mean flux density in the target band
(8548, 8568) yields 0.03 mag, 10.7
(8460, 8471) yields -0.07 mag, 11.8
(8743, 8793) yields -0.02 mag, 11.1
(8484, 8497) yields 0.04 mag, 10.6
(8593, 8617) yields -0.09 mag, 11.9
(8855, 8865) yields -0.17 mag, 12.6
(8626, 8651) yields -0.06 mag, 11.6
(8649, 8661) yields 0.03 mag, 10.6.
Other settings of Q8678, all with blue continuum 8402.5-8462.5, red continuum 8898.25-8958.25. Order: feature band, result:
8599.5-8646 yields -1.9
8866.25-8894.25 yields 1.5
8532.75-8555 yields 2.1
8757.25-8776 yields 0.2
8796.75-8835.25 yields -0.5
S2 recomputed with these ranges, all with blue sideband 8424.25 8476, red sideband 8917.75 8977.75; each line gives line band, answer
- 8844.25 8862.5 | 0.027 mag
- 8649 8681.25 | 0.023 mag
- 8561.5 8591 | 0.071 mag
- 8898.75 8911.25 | 0.081 mag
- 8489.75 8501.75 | 0.138 mag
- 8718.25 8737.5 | 0.002 mag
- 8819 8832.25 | -0.004 mag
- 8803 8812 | 0.026 mag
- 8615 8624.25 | 0.041 mag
